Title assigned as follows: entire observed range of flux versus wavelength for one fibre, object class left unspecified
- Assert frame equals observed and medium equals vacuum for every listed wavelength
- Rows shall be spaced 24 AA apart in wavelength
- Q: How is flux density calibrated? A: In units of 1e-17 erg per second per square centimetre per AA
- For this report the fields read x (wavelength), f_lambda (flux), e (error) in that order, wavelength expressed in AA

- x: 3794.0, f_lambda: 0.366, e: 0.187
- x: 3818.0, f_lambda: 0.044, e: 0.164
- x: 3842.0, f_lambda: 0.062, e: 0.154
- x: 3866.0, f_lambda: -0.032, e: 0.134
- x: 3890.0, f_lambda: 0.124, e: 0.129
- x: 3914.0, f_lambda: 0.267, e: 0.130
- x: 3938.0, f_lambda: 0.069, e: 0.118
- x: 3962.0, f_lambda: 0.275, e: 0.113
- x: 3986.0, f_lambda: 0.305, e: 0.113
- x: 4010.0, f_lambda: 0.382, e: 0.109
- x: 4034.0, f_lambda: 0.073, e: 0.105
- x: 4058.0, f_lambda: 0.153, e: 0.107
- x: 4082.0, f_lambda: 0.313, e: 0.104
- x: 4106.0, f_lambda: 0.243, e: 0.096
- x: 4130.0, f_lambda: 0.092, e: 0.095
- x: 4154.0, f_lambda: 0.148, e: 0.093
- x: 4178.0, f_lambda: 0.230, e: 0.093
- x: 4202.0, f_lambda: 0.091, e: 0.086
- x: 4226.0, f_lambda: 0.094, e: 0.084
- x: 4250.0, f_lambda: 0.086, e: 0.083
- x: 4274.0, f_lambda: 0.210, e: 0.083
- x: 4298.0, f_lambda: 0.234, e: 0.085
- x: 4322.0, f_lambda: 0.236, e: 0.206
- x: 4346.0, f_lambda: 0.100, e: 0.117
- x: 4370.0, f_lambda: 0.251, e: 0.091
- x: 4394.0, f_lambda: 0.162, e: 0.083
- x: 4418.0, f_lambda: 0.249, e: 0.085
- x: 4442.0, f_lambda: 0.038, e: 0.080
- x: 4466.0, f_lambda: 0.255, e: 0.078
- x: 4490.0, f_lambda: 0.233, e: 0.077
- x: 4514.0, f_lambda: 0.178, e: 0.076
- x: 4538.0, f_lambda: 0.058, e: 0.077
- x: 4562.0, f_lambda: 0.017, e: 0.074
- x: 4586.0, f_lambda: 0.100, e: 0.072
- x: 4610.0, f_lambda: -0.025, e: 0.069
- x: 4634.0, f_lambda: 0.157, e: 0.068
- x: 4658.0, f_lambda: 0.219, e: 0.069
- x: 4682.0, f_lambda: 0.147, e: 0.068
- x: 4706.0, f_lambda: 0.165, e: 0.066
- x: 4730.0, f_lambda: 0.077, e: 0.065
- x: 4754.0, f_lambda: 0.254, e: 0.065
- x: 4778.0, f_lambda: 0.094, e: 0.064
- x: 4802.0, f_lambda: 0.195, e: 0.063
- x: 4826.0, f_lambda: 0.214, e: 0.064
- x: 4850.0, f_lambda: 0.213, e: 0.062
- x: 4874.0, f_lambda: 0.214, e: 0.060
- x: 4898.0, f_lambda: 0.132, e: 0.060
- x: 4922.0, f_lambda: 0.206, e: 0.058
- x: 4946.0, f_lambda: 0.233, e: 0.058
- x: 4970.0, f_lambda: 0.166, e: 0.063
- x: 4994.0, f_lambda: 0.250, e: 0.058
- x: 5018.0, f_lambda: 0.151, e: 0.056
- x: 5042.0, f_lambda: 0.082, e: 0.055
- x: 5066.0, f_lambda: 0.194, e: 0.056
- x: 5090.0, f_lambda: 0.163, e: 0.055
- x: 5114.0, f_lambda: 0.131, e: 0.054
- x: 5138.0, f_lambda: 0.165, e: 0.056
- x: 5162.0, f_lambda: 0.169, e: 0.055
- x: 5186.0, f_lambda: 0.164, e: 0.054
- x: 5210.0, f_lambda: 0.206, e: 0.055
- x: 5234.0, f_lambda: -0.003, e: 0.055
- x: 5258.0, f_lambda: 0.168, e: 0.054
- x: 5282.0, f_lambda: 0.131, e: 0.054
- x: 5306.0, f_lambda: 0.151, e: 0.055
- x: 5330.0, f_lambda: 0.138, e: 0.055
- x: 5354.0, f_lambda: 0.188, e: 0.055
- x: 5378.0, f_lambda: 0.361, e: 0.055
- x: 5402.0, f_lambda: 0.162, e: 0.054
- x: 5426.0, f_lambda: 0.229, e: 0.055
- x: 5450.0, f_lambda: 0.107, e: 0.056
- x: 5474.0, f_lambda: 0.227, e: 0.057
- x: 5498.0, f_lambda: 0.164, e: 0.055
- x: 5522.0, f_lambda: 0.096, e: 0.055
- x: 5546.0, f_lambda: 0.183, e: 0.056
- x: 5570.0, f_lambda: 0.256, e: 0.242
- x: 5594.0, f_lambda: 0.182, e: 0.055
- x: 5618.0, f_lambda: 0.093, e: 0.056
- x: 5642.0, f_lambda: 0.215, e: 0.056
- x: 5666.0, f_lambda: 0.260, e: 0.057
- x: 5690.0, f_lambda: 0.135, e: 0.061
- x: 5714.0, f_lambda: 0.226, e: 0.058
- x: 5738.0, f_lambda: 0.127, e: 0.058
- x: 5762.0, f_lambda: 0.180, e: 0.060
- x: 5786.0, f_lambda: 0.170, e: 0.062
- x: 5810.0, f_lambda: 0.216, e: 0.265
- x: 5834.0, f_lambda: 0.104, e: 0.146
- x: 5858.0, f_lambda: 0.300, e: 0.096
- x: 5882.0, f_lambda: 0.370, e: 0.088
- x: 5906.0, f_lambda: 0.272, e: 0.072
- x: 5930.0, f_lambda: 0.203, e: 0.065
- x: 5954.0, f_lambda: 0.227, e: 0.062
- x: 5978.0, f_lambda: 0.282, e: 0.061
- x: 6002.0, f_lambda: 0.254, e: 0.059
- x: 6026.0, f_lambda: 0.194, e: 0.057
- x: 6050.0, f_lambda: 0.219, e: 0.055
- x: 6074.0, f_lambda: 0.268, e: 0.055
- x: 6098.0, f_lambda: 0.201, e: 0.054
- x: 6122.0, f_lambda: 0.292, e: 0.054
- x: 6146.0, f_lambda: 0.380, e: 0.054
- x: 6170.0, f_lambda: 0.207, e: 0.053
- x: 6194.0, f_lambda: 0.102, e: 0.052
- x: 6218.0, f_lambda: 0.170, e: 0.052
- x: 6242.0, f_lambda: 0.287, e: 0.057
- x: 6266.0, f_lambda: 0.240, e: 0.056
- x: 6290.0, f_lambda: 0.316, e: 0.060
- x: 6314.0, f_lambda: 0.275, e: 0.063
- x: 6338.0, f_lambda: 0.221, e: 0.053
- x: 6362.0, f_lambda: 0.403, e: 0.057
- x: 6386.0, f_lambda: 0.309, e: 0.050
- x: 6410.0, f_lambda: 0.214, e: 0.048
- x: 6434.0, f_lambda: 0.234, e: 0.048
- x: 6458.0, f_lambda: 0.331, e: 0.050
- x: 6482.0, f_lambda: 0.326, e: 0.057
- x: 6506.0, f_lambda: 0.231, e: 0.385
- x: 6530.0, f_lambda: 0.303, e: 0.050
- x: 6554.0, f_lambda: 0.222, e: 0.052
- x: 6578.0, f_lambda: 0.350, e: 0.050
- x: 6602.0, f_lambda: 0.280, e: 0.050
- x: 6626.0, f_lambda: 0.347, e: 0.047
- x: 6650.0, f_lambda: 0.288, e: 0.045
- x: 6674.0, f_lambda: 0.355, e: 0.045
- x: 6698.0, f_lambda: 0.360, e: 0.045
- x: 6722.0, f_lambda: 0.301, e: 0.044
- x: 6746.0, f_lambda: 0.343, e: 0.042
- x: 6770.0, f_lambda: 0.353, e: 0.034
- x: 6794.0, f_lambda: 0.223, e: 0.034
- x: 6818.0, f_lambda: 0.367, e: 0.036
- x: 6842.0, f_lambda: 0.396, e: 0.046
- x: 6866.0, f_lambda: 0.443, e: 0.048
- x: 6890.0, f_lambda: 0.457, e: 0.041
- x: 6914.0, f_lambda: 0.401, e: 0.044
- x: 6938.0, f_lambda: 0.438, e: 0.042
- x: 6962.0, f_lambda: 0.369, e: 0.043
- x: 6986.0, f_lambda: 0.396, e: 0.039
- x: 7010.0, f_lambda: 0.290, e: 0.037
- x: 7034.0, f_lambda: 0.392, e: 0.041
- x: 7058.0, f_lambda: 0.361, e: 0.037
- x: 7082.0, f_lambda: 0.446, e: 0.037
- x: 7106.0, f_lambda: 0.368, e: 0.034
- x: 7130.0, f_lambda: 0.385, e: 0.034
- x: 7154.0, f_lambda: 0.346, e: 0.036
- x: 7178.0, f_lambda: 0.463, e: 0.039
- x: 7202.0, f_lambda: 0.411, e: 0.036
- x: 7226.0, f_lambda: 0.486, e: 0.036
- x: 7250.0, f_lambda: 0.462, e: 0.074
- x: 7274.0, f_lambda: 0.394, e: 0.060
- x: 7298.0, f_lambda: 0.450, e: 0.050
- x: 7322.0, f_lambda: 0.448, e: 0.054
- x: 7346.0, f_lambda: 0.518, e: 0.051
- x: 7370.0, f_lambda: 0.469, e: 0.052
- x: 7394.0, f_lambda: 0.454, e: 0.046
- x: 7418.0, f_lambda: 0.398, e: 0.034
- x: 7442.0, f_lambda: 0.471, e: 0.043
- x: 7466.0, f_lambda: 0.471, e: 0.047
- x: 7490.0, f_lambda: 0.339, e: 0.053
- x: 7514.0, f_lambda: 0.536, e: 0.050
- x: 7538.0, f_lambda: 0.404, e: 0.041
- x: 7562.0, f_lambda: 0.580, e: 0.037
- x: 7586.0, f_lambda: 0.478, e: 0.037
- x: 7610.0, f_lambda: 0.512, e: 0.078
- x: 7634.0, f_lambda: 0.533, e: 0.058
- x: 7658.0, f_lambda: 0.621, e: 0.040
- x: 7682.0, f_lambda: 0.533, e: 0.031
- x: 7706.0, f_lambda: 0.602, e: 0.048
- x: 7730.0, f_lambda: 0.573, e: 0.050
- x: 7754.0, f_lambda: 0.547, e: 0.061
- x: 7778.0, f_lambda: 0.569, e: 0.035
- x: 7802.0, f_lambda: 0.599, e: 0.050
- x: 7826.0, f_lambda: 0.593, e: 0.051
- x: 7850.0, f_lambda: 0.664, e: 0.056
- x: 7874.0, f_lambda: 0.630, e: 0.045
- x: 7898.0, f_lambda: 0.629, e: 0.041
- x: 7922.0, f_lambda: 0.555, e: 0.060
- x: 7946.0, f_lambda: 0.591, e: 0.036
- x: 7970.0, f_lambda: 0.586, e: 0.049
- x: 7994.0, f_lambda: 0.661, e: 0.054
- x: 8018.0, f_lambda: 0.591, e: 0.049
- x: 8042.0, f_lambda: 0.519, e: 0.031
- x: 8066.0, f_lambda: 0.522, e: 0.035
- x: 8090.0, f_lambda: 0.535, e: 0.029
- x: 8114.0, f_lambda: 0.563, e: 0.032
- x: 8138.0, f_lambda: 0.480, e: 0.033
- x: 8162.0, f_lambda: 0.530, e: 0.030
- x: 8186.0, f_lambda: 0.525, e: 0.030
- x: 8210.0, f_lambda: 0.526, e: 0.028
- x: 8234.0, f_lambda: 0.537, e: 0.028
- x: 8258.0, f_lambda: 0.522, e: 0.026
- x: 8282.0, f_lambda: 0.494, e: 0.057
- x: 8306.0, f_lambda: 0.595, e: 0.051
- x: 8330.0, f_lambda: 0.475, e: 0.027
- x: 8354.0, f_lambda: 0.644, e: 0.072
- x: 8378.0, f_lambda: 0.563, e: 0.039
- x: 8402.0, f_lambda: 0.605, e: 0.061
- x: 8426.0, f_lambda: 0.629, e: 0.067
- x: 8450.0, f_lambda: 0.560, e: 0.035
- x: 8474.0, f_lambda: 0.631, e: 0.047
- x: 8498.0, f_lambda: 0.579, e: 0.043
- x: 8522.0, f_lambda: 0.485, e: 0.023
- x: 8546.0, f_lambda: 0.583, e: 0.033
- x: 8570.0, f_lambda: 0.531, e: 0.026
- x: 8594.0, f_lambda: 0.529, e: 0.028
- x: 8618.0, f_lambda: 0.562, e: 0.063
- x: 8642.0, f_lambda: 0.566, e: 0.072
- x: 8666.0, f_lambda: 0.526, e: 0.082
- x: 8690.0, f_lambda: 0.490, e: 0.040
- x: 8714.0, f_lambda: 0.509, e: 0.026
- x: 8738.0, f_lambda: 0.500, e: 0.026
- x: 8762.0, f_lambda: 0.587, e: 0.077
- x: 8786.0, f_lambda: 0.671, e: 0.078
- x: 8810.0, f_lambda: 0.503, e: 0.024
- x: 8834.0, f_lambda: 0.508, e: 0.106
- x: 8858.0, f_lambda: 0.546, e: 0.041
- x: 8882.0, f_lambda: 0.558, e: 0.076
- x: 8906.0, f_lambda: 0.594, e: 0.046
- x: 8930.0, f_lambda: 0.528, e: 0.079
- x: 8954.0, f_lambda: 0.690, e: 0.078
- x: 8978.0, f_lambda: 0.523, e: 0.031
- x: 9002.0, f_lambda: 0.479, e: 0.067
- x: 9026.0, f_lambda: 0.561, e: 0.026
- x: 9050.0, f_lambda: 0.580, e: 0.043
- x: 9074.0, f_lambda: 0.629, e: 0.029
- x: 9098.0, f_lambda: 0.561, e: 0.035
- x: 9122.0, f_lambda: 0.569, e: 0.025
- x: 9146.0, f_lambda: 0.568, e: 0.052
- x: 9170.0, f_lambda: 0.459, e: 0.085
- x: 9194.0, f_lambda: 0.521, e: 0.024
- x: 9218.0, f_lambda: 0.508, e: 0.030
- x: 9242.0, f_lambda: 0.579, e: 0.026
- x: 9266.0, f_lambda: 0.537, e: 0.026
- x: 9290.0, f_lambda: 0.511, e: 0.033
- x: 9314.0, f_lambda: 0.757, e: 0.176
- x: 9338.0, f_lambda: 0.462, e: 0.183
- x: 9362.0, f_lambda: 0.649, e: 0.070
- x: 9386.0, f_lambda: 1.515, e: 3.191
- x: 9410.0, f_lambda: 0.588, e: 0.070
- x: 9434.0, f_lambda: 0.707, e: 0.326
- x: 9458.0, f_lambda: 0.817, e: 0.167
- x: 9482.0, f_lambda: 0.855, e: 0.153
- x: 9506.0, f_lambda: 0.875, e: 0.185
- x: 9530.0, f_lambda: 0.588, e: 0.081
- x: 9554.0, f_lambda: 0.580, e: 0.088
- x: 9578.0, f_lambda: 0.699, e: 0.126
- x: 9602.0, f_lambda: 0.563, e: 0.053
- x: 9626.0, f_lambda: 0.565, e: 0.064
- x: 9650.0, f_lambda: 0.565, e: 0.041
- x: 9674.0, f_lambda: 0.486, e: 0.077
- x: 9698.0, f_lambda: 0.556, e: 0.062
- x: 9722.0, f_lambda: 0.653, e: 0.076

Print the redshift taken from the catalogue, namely 0.71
